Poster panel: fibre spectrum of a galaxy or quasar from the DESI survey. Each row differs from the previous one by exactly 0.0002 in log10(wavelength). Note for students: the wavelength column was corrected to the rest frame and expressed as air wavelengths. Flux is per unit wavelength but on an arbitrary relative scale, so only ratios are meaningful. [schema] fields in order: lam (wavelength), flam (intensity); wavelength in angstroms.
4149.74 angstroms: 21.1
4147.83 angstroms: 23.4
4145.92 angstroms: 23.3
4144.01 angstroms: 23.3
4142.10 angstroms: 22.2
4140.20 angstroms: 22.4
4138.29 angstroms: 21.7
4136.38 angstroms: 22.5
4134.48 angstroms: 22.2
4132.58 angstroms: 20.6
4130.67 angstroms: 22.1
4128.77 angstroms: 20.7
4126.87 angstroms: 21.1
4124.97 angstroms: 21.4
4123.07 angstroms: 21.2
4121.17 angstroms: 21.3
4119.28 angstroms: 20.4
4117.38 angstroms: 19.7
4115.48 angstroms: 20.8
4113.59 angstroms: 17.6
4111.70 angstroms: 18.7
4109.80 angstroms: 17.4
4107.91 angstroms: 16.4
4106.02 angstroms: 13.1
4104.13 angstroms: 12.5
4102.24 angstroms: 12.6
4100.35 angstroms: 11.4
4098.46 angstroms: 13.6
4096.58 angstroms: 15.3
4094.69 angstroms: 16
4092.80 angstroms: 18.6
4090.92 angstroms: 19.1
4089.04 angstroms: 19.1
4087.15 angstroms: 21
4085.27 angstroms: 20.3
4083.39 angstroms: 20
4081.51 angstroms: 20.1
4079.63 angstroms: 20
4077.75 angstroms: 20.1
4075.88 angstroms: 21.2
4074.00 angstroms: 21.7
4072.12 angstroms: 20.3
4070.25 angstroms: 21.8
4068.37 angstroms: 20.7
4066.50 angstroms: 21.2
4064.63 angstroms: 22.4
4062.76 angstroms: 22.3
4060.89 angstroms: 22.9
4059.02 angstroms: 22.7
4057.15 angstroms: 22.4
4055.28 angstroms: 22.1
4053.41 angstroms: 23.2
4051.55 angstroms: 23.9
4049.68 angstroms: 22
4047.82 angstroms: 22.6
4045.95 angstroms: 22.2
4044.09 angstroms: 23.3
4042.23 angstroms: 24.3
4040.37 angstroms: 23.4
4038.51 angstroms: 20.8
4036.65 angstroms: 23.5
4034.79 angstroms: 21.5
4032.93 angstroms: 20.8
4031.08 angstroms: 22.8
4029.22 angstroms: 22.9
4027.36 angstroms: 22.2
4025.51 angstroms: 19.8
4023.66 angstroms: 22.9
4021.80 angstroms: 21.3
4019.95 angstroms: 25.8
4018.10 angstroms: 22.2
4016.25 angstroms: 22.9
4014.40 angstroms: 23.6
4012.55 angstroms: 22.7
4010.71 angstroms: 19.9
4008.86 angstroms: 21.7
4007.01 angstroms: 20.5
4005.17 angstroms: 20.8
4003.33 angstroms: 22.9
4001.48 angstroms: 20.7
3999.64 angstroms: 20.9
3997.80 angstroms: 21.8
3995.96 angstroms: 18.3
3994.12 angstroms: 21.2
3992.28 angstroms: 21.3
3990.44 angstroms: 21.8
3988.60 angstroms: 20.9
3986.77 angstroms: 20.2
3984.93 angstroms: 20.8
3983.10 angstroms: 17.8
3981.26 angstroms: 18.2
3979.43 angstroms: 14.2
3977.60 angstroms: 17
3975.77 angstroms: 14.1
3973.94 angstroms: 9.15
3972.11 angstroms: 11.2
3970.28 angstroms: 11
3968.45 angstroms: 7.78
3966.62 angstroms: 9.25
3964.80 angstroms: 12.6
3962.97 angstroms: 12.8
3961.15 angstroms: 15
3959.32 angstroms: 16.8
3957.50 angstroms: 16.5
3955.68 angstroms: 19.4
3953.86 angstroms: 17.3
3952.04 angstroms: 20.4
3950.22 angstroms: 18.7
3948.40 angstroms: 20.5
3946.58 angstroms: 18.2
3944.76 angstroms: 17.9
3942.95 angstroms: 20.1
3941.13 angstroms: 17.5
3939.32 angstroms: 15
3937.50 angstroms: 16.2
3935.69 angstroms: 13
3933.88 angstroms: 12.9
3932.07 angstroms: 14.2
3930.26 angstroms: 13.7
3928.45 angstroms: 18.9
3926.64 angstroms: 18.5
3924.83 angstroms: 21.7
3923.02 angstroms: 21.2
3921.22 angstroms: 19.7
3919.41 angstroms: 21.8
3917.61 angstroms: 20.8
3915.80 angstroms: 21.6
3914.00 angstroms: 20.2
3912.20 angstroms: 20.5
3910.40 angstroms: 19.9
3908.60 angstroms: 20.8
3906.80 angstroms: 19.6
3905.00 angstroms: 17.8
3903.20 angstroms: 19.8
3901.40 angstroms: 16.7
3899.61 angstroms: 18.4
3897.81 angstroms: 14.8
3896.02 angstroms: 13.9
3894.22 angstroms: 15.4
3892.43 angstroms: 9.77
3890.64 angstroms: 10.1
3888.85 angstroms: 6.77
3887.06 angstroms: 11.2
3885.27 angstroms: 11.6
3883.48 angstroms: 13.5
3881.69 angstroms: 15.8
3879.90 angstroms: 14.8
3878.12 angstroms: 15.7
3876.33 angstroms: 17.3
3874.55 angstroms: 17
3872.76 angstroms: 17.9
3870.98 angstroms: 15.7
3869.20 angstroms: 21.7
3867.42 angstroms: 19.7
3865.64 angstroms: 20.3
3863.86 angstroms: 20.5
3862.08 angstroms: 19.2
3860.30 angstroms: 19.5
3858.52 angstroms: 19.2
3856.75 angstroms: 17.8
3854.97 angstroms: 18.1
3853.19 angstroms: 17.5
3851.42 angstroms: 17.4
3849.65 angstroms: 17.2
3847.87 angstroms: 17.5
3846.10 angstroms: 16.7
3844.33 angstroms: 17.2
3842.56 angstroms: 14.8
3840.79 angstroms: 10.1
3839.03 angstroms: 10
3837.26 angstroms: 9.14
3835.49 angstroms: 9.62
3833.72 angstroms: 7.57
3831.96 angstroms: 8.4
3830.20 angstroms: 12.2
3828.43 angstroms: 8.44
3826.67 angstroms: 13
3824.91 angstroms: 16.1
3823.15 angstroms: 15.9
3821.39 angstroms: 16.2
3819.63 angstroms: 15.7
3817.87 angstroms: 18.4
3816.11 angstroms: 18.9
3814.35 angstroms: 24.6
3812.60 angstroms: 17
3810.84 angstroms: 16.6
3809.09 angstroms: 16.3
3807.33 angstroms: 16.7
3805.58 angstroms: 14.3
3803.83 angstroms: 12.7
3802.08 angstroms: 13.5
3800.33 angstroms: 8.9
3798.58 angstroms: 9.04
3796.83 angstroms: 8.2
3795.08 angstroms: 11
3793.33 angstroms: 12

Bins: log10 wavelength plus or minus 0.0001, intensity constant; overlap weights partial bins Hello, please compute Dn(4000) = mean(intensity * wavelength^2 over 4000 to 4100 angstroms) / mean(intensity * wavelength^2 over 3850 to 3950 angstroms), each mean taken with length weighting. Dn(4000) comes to 1.33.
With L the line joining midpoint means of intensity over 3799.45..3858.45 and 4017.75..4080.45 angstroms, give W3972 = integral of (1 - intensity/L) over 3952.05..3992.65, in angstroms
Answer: 8.0 angstroms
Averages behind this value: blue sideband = 14.7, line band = 15.7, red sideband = 22.2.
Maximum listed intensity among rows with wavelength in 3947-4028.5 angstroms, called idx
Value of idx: 25.8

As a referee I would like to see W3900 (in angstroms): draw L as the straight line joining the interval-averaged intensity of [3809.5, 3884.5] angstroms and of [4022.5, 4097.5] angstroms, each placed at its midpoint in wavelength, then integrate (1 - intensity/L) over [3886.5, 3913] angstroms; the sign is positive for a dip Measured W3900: 2.4 angstroms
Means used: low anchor 15.9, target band 15.7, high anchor 21.3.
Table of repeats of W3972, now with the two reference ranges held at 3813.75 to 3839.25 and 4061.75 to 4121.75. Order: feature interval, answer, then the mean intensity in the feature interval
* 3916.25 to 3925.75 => -3.5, 21.1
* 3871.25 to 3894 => 1.6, 13.6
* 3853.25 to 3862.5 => -2.9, 18.6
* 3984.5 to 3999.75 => -3.7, 20.8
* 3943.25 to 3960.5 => -2.7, 18.4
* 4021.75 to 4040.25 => -4.7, 21.9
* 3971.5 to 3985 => 1.2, 15.1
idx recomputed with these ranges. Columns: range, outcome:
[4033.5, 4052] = 24.3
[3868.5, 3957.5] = 21.8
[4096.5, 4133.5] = 22.1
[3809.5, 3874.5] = 24.6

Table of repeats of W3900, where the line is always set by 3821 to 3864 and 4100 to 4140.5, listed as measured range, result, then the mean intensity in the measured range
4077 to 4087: -0.9 angstroms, 20.2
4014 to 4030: -4.7 angstroms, 22.6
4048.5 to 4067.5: -4.7 angstroms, 22.5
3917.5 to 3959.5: -4.5 angstroms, 17.9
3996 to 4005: -2.1 angstroms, 21.2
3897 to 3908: -1.6 angstroms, 17.9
